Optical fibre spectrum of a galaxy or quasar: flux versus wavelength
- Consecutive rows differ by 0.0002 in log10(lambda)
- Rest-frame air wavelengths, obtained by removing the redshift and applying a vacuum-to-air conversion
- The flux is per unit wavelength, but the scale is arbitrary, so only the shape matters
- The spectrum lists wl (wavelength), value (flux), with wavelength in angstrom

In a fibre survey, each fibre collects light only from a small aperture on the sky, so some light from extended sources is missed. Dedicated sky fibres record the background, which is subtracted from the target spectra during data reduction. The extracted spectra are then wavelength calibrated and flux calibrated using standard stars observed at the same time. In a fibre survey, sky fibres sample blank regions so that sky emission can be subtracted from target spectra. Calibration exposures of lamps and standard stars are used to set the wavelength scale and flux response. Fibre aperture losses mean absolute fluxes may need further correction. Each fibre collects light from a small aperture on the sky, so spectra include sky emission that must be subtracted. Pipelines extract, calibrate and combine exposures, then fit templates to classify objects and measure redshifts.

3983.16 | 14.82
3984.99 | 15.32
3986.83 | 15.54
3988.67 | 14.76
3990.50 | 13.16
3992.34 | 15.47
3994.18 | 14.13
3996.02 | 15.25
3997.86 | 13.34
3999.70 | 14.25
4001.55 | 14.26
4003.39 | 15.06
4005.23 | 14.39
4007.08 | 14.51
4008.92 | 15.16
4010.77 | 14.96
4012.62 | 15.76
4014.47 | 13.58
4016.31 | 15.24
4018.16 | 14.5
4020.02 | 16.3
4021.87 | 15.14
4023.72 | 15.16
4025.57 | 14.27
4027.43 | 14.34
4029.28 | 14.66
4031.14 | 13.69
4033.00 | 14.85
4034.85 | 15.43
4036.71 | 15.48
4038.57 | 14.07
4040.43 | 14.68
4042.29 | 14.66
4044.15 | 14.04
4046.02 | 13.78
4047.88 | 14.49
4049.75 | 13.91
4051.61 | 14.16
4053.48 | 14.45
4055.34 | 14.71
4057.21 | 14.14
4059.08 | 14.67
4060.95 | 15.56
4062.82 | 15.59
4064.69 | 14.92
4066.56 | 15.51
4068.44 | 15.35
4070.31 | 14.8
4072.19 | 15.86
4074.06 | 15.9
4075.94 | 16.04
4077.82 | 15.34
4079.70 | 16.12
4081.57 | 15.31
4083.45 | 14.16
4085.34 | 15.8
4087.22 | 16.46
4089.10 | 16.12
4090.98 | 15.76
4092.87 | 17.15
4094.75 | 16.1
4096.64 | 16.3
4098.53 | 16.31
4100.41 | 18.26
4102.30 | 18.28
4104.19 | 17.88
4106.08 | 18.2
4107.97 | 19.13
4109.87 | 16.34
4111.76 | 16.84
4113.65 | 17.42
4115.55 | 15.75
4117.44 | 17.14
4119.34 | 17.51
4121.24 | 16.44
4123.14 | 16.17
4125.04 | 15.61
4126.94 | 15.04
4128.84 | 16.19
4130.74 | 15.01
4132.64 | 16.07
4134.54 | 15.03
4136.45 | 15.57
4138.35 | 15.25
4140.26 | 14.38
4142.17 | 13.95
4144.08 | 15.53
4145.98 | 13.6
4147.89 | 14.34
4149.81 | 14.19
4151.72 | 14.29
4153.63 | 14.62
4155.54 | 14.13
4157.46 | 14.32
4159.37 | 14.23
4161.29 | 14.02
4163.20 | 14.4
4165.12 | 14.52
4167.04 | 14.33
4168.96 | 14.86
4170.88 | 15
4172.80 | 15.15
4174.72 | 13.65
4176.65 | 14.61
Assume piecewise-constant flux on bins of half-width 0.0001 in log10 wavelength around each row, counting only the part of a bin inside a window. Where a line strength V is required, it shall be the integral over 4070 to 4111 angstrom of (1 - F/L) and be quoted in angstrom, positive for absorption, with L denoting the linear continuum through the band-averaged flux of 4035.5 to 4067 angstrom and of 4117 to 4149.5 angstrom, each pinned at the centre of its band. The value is -4.0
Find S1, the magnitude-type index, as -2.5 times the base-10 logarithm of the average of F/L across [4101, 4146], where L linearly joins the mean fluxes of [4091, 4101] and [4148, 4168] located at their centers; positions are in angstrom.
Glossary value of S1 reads -0.04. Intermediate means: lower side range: 16.7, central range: 16.2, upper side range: 14.3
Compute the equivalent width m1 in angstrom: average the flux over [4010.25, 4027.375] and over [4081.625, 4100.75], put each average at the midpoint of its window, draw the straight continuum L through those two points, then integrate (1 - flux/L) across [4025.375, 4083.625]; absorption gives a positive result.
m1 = 2.55 angstrom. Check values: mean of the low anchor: 15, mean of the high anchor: 16.1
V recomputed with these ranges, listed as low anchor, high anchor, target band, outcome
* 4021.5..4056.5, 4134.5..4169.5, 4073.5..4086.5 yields -0.92 angstrom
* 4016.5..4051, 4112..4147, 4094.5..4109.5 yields -2.15 angstrom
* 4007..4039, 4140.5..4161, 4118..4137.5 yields -2.00 angstrom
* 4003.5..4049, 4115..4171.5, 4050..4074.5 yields -0.30 angstrom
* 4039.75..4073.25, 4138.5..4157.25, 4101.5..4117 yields -3.13 angstrom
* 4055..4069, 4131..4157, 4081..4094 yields -0.78 angstrom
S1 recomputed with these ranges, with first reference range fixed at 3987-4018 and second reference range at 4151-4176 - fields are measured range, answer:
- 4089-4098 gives -0.126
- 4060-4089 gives -0.073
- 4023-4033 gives 0.010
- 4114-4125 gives -0.146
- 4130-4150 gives -0.028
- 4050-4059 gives 0.013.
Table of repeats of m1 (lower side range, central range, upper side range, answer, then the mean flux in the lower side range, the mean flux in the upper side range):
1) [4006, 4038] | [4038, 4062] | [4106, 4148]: 1.2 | 14.9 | 15.9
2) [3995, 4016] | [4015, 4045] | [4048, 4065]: -0.3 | 14.6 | 14.7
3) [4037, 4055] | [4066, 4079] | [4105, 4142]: -0.5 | 14.3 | 16.2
